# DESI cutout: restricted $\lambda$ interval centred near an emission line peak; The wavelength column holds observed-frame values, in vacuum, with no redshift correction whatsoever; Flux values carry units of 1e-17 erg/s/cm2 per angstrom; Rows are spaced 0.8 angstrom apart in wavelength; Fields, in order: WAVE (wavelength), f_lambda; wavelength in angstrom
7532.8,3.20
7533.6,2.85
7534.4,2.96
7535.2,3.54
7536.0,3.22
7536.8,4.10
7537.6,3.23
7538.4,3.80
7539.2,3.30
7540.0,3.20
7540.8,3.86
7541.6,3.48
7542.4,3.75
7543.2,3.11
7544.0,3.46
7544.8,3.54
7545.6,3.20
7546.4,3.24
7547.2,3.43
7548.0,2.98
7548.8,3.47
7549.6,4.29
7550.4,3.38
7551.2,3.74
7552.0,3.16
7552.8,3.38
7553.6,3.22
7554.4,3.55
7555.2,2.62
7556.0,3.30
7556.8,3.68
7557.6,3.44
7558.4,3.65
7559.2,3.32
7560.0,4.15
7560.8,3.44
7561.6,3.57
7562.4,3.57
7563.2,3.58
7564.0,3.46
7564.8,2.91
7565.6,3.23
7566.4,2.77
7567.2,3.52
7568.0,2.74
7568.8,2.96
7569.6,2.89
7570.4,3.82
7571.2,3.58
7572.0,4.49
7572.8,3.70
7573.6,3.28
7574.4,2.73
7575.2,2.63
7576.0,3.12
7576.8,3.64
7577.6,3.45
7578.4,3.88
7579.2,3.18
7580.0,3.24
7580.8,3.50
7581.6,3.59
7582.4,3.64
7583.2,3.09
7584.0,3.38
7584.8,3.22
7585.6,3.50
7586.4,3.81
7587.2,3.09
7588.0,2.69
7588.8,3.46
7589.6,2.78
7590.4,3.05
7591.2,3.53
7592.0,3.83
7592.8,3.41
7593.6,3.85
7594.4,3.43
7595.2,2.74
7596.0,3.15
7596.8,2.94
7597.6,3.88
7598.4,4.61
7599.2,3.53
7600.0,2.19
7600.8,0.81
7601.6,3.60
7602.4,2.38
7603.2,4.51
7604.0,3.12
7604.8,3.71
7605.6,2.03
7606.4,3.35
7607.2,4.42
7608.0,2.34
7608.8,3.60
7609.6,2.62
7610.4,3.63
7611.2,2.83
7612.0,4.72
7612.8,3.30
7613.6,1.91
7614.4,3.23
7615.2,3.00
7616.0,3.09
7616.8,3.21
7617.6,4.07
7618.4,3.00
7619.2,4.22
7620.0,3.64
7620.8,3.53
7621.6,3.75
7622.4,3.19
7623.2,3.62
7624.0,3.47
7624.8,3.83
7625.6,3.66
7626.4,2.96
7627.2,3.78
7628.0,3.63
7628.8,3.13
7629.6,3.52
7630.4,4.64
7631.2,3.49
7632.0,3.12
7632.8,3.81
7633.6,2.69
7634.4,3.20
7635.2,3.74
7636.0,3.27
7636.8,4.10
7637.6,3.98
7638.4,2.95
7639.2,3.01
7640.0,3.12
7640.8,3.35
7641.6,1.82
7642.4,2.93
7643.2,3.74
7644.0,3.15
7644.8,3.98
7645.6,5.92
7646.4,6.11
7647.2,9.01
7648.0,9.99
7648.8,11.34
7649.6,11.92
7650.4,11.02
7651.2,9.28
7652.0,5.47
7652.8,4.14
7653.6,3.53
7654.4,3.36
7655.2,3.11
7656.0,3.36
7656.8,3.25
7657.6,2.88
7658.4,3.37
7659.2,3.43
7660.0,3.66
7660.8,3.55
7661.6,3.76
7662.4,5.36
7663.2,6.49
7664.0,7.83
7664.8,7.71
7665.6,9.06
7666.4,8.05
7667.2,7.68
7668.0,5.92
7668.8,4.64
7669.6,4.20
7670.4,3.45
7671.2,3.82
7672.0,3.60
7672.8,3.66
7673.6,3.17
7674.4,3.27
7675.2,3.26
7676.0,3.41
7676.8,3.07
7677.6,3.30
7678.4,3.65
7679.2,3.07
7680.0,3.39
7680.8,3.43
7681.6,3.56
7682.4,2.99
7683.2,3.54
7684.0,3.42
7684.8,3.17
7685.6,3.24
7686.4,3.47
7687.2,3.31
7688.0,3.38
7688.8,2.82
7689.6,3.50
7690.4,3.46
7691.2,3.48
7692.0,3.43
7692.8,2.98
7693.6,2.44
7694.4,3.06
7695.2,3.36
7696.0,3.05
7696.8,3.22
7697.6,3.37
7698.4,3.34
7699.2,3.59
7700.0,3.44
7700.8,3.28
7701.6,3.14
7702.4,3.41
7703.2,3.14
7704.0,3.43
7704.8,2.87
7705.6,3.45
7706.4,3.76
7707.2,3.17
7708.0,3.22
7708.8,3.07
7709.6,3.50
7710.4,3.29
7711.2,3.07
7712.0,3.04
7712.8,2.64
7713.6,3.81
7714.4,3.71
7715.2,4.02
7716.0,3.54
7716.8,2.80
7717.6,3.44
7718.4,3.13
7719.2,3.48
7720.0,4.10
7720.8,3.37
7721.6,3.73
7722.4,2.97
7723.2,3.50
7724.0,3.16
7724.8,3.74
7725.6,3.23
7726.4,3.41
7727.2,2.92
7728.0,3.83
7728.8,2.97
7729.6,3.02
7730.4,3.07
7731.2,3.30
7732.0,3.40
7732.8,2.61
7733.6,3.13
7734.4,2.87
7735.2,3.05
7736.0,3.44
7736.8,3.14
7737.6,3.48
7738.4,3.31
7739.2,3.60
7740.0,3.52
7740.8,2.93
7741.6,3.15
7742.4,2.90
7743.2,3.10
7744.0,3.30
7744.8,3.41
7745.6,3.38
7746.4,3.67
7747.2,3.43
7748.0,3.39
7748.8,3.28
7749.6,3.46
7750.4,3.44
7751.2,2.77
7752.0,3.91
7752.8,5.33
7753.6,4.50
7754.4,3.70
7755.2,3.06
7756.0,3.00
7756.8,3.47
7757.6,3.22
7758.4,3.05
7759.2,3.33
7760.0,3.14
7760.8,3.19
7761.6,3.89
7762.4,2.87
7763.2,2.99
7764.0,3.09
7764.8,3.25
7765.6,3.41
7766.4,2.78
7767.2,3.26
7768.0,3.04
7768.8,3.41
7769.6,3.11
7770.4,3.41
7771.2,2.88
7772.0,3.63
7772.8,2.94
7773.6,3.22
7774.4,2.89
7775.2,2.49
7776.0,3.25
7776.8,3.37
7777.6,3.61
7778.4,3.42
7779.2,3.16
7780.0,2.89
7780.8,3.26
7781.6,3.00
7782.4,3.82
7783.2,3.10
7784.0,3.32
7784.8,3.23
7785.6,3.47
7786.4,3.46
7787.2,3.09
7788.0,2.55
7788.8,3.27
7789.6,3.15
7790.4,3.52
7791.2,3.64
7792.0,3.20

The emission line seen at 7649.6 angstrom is [S II] 6716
